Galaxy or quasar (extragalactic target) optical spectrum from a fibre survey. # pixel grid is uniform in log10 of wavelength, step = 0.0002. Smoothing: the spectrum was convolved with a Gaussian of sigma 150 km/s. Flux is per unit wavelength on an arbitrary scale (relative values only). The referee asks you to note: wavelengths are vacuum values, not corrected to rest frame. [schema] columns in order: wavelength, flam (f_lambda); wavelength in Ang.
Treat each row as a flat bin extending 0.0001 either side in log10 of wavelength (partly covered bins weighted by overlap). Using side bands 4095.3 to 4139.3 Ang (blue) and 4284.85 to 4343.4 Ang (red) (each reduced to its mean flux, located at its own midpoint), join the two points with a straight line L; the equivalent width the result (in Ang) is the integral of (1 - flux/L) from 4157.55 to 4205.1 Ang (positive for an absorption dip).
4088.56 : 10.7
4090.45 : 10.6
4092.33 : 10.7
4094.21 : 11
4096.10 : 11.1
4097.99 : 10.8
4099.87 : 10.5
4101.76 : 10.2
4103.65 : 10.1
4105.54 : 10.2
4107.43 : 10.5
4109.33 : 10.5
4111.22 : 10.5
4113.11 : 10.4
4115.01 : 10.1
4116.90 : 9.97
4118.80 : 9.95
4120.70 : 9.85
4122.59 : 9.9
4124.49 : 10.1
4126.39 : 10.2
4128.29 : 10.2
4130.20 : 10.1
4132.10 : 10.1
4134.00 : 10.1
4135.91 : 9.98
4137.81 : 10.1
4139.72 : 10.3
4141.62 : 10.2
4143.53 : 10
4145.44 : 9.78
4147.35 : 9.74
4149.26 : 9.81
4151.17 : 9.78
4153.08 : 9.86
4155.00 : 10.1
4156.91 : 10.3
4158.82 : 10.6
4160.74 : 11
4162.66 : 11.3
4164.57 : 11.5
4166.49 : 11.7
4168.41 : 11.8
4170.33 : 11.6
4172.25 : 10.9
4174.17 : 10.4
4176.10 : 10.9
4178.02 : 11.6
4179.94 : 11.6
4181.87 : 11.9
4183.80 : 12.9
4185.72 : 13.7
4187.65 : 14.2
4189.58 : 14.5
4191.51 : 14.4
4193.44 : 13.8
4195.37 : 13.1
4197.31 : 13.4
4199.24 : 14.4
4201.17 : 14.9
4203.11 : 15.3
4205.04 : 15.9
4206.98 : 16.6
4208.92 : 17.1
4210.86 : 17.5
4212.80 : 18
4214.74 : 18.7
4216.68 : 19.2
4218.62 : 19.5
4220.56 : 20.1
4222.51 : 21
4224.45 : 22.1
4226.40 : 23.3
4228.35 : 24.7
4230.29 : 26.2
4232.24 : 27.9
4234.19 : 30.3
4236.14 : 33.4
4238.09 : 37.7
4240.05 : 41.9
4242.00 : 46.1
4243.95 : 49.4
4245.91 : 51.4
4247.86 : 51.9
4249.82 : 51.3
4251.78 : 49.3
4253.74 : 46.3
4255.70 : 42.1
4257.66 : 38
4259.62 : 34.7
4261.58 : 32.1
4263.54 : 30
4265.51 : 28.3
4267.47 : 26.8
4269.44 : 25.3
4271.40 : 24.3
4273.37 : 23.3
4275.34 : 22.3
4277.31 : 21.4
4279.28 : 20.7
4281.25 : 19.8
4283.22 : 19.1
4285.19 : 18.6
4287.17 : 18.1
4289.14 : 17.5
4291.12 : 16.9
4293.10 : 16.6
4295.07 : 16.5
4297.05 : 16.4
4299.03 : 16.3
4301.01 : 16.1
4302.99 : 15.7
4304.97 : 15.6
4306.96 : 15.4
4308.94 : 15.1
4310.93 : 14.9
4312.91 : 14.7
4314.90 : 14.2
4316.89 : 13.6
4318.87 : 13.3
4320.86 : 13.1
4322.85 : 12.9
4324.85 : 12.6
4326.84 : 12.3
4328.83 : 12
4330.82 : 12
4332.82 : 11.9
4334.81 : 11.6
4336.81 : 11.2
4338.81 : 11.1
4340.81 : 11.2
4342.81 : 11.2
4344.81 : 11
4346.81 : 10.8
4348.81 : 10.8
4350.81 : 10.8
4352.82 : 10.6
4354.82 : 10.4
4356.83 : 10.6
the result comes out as -4.3 Ang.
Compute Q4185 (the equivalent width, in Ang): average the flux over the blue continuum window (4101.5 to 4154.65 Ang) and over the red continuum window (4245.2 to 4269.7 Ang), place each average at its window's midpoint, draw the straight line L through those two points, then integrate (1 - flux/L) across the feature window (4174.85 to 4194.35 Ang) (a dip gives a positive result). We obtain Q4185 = 8.5 Ang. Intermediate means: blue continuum 10.1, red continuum 39.3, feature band 12.9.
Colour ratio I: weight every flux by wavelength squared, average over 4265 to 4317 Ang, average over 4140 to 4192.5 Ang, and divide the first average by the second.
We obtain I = 1.7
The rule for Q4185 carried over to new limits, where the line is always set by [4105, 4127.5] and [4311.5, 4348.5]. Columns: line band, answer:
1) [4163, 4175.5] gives -0.71 Ang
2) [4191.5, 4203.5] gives -3.44 Ang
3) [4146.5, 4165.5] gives 0.30 Ang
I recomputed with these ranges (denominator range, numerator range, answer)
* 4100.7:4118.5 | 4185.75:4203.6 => 1.44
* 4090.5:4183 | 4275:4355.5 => 1.50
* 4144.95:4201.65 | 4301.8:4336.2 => 1.22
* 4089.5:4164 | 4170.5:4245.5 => 2.07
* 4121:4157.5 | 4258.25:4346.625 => 1.87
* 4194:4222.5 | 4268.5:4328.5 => 1.05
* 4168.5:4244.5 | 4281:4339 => 0.78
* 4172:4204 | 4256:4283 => 2.13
